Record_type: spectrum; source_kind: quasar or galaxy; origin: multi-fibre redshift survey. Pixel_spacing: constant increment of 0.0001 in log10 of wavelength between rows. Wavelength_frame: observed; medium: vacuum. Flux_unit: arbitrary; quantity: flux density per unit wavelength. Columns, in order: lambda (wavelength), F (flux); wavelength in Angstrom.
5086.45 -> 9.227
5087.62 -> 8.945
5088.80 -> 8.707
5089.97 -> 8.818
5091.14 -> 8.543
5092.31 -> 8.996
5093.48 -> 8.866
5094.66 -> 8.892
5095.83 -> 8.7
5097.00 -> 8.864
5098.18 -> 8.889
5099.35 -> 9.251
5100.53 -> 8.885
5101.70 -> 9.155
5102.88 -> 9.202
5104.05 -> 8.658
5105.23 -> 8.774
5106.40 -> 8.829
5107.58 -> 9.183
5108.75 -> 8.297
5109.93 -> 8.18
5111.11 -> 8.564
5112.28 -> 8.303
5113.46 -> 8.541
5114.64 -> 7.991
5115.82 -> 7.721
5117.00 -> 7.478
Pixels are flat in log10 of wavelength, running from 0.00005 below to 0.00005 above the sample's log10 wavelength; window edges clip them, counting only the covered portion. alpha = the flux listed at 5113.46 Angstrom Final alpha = 8.541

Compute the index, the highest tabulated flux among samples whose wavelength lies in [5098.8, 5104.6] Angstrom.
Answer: 9.251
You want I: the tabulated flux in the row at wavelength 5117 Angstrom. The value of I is 7.478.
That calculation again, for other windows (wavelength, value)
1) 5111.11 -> 8.564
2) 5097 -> 8.864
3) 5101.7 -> 9.155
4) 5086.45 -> 9.227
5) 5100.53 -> 8.885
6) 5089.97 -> 8.818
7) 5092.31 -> 8.996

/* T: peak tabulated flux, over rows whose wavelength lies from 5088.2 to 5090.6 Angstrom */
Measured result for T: 8.818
